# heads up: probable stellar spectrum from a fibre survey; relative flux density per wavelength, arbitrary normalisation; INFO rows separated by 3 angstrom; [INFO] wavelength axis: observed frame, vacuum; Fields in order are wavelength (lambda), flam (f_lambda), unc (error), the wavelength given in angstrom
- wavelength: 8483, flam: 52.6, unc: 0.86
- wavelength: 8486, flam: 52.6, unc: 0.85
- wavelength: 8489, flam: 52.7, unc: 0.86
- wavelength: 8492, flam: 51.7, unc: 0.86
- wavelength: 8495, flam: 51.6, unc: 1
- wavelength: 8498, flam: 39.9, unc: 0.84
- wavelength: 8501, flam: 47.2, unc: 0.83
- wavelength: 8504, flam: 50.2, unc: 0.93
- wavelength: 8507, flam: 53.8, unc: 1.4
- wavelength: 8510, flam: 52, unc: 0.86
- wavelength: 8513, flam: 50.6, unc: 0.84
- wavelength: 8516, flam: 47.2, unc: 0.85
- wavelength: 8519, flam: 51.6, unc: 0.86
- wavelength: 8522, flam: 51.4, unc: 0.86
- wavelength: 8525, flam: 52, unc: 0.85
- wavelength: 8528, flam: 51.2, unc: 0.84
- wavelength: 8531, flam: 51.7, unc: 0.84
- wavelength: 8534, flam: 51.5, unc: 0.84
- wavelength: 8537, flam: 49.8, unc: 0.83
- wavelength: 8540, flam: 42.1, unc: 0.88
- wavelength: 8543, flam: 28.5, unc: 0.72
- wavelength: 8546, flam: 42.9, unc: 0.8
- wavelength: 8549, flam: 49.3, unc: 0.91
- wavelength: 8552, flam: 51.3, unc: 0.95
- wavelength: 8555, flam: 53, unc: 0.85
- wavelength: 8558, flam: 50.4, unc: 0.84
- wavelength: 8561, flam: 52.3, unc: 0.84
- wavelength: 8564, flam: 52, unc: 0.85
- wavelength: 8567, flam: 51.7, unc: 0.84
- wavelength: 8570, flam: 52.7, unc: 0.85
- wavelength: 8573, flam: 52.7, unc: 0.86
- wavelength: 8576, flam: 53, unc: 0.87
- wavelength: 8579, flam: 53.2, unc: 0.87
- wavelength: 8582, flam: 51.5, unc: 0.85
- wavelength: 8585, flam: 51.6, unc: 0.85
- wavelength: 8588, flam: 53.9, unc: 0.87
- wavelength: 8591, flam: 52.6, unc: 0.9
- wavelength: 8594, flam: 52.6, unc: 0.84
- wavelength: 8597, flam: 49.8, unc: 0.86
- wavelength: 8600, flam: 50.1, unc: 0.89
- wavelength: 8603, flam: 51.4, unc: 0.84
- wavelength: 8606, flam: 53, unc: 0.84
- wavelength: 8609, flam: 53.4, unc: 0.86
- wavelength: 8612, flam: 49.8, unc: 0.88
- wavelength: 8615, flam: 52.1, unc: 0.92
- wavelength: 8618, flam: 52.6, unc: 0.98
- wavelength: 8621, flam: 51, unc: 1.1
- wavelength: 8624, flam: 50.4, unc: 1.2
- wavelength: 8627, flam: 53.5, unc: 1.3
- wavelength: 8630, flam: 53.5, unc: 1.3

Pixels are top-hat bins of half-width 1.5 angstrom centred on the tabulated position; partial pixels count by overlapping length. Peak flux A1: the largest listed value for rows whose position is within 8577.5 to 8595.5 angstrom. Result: 53.9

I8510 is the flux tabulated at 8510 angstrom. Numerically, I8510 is 52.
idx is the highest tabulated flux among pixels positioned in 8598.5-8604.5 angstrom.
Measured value 51.4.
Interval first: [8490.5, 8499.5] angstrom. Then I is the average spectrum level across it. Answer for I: 47.7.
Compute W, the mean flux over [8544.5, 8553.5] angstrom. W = 47.8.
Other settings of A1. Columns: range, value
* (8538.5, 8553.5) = 51.3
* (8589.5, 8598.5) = 52.6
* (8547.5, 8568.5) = 53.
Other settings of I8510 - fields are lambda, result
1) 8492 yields 51.7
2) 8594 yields 52.6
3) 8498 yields 39.9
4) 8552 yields 51.3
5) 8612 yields 49.8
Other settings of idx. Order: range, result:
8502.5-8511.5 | 53.8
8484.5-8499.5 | 52.7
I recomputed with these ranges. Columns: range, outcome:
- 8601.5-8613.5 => 51.9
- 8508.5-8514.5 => 51.3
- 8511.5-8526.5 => 50.6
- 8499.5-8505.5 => 48.7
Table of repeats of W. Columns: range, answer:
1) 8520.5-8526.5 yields 51.7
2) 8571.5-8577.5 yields 52.9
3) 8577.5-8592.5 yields 52.6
